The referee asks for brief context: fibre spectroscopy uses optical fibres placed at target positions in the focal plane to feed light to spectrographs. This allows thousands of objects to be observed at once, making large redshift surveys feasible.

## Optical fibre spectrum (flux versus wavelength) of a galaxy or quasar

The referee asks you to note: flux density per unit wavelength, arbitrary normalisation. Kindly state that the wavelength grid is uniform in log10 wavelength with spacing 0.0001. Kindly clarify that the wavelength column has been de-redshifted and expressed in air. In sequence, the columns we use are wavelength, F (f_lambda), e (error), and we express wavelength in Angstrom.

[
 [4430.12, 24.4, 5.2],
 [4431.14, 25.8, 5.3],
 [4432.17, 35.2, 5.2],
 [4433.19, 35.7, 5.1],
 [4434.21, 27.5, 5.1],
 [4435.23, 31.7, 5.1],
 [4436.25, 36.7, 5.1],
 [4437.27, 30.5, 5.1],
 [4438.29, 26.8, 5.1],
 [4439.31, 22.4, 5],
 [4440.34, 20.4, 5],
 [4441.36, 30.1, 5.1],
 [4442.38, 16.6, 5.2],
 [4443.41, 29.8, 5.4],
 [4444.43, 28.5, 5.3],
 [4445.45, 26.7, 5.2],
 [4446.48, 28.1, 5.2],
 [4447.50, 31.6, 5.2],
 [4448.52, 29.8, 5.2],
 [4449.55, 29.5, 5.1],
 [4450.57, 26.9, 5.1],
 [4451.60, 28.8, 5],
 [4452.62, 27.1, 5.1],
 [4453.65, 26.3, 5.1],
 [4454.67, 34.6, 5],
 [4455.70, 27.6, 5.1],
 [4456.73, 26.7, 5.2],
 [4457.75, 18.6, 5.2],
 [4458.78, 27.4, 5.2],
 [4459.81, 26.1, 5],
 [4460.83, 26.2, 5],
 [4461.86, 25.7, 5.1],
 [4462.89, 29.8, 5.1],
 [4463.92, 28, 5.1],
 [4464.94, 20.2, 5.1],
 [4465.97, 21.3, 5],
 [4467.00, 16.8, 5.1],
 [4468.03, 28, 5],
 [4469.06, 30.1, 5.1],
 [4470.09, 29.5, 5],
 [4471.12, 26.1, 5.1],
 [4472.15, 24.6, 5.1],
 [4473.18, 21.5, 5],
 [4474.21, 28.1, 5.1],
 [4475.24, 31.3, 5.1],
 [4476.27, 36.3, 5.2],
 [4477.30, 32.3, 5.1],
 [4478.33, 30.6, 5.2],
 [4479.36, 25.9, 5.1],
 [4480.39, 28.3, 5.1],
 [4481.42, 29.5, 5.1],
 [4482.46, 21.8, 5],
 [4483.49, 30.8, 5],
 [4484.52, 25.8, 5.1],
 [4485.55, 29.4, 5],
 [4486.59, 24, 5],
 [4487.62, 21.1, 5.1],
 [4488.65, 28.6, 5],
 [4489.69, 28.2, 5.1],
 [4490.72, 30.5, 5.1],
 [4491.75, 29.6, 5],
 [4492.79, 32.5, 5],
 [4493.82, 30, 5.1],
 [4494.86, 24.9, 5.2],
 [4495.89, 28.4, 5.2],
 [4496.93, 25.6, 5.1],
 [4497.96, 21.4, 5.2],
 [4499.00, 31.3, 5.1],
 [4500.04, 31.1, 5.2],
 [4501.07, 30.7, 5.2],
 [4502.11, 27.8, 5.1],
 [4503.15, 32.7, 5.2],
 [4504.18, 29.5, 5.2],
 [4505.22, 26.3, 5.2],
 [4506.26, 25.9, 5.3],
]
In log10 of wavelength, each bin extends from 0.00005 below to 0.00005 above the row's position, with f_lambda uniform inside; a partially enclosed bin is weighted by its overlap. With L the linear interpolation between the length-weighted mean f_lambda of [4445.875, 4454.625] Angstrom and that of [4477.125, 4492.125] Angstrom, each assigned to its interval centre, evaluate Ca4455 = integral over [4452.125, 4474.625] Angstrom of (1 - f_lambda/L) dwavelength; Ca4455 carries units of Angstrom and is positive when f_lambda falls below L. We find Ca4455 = 2.0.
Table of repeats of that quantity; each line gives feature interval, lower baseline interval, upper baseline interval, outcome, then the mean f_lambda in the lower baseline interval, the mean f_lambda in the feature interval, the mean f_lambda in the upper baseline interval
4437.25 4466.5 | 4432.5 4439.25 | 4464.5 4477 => 2.3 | 31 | 26.6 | 26.3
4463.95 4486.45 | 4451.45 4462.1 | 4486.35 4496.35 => 0.3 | 26.8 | 27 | 27.9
